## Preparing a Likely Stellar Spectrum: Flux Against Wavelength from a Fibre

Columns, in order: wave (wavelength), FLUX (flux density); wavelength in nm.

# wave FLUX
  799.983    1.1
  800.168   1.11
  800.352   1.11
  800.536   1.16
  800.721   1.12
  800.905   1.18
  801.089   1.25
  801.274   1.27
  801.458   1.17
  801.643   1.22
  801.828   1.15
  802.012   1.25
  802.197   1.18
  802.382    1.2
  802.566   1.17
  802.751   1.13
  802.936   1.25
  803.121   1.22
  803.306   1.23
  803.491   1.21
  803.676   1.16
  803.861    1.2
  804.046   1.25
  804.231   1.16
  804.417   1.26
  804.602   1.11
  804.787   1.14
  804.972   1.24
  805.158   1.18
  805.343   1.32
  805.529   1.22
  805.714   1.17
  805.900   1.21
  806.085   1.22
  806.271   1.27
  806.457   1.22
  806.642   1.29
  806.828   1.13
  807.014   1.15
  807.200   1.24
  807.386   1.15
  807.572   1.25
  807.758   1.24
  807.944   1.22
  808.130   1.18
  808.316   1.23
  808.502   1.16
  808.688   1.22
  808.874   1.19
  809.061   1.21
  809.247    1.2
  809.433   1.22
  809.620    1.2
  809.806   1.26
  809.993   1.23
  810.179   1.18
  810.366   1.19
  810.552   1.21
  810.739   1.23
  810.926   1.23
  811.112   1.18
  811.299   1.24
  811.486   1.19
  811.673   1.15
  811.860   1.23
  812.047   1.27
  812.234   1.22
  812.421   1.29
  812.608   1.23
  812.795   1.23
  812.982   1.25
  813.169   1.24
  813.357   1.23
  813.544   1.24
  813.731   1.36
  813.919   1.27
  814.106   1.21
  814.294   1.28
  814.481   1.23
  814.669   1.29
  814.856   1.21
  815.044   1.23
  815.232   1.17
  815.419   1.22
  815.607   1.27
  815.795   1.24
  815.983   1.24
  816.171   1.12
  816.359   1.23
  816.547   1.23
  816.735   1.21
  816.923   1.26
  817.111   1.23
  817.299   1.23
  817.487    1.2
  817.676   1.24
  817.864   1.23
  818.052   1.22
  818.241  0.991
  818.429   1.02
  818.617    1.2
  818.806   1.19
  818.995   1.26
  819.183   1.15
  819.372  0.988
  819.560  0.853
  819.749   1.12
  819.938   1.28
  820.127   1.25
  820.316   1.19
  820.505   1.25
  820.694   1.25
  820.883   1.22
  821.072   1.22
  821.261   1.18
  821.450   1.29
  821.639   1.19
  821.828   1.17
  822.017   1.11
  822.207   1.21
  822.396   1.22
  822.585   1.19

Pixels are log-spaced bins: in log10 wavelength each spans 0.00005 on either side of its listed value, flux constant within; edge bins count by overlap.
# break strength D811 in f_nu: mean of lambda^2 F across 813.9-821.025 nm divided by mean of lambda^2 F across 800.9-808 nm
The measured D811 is 1.02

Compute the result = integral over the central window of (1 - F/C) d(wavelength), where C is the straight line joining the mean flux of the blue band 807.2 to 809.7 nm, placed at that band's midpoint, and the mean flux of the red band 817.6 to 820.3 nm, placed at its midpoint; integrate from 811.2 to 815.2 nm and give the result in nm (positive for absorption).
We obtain -0.22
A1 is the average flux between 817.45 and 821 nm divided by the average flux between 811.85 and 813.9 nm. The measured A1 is 0.93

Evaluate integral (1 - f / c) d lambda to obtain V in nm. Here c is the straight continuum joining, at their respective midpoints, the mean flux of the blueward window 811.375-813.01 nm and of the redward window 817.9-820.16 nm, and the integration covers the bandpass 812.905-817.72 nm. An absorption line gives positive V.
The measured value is -0.22 nm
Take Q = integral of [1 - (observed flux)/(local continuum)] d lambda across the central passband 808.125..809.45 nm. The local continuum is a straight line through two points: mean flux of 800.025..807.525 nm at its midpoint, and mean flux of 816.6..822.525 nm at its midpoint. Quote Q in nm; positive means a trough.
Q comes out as -0.01 nm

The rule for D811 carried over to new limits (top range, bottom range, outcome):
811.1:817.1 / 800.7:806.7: 1.05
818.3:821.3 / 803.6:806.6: 1.00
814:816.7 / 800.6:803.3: 1.06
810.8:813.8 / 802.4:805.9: 1.05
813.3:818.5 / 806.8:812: 1.03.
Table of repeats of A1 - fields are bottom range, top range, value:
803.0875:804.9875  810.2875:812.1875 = 1.01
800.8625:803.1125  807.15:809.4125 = 1.00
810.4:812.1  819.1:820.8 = 0.95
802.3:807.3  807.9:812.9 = 1.01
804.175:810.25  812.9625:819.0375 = 1.01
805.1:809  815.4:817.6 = 1.01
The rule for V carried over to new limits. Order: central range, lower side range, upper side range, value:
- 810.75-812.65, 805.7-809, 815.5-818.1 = -0.011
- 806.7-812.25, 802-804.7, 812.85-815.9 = 0.078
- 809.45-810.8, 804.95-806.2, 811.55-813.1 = 0.017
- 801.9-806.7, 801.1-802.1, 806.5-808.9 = 0.005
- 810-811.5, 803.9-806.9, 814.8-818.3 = 0.004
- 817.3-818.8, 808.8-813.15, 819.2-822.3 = 0.028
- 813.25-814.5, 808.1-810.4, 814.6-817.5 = -0.044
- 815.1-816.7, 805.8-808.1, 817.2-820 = -0.076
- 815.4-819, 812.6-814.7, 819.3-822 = 0.044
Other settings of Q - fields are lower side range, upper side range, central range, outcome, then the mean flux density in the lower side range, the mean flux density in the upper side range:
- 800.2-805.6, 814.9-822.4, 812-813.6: -0.070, 1.2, 1.19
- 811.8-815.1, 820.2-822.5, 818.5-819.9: 0.122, 1.25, 1.21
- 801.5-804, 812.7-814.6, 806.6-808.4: 0.025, 1.2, 1.25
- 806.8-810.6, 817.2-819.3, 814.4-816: -0.067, 1.2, 1.17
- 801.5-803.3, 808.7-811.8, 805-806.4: -0.030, 1.2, 1.21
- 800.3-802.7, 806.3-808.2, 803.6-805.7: -0.006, 1.19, 1.21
